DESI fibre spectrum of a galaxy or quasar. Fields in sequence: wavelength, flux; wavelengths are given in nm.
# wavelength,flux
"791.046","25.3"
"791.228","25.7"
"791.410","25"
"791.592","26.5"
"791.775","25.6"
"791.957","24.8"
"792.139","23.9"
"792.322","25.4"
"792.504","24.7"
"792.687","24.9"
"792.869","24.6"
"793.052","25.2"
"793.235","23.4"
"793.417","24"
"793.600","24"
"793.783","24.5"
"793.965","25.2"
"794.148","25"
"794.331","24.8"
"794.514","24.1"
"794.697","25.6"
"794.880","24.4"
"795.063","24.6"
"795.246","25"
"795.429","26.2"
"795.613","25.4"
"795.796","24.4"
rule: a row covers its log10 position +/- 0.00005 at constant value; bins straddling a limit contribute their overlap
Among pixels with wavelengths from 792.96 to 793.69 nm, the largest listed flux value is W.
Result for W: 25.2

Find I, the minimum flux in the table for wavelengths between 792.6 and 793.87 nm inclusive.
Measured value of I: 23.4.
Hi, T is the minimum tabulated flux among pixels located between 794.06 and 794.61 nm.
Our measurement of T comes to 24.1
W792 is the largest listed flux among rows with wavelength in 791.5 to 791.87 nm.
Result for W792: 26.5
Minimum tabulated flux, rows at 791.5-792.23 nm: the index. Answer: 23.9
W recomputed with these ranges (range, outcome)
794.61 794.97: 25.6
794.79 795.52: 26.2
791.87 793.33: 25.4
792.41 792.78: 24.9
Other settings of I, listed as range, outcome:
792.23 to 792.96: 24.6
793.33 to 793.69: 24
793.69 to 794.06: 24.5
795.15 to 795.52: 25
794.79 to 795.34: 24.4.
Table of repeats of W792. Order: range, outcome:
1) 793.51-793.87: 24.5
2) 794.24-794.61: 24.8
